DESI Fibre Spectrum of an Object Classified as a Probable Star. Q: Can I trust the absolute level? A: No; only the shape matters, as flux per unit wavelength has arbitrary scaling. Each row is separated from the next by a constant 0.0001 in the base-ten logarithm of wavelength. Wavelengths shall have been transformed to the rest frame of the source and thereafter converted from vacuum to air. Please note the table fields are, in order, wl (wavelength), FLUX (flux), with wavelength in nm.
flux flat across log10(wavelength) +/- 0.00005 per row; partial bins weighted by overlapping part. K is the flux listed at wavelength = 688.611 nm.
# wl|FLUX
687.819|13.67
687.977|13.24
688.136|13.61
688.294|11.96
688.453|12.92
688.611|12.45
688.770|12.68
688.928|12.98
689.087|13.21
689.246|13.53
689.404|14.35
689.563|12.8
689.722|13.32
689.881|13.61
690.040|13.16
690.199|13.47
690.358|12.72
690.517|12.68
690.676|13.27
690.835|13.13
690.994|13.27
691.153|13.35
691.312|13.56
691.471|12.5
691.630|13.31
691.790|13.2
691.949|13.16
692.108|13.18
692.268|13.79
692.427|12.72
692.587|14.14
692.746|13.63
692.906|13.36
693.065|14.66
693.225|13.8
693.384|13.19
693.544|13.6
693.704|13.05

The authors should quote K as 12.45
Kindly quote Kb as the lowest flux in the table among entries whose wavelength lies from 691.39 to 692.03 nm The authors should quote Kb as 12.5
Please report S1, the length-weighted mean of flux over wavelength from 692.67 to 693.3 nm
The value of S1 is 13.9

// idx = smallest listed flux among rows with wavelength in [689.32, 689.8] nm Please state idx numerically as 12.8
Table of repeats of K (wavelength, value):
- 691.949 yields 13.16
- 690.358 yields 12.72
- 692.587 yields 14.14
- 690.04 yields 13.16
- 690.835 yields 13.13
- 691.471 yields 12.5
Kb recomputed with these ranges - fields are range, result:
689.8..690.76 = 12.68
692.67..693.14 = 13.36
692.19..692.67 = 12.72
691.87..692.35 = 13.16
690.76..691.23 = 13.13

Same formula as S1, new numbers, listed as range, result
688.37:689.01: 12.8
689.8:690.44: 13.2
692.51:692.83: 13.9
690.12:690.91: 13.1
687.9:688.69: 12.8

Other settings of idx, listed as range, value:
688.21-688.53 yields 11.96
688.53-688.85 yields 12.45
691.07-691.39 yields 13.35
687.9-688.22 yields 13.24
